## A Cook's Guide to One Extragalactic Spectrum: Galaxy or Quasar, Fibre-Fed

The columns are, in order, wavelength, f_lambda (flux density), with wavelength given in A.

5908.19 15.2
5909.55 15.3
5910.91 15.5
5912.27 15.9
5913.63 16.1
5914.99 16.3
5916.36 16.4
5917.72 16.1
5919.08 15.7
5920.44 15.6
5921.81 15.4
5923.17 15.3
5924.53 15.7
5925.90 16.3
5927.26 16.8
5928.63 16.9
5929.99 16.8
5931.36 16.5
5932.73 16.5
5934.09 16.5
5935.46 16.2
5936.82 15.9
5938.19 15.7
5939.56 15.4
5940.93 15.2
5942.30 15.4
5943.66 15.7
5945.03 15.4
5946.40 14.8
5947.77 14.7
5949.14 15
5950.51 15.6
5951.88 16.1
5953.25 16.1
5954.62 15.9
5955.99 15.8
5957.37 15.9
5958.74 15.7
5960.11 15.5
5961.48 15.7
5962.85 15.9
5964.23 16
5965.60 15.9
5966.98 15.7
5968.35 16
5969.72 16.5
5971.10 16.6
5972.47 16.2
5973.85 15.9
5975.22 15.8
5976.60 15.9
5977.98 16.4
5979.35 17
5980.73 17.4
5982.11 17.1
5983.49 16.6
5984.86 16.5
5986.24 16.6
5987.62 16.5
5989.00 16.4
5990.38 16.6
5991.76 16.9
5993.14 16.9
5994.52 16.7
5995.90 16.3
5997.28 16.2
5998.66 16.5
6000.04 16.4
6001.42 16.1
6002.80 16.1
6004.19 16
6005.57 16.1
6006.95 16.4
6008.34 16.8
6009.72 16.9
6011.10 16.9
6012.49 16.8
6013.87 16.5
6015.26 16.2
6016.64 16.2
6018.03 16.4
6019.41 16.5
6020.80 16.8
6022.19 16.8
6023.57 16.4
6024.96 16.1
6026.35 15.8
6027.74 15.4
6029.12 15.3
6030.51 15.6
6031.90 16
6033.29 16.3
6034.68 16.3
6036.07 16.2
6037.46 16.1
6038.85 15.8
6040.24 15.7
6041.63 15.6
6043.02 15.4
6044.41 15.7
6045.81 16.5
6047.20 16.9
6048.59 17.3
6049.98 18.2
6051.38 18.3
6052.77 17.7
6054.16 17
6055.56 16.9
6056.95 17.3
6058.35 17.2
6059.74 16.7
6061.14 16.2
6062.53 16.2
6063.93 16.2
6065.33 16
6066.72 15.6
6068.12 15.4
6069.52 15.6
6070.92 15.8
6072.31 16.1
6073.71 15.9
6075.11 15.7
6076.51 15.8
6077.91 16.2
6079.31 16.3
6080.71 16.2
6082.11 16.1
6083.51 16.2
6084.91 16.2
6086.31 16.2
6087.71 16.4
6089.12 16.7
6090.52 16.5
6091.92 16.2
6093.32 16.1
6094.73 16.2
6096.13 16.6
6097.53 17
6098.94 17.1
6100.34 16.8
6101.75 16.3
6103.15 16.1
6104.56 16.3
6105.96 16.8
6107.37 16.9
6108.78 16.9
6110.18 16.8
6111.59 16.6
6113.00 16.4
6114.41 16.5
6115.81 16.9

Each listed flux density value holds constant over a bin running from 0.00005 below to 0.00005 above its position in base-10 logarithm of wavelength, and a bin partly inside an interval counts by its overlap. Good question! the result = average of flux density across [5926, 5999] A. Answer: 16.1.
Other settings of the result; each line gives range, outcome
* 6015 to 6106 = 16.3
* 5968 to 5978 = 16.1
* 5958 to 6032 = 16.3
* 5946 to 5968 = 15.7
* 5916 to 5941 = 16.1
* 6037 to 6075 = 16.4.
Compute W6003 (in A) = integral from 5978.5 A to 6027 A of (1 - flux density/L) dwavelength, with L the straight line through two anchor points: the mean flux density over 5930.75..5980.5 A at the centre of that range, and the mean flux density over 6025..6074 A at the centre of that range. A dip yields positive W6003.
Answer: -1.3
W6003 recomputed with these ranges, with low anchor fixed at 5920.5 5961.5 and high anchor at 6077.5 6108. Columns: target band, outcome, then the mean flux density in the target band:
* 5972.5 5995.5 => -0.8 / 16.6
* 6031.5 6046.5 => 0.2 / 16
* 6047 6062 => -0.9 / 17.3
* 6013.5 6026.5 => -0.2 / 16.4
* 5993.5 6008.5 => -0.3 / 16.3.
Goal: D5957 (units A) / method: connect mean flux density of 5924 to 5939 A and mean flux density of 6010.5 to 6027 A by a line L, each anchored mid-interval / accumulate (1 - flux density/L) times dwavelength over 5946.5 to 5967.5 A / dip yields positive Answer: 0.89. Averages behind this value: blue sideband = 16.3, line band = 15.7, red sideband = 16.4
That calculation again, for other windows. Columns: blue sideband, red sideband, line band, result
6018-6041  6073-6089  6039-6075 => -0.7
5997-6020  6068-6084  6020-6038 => 0.2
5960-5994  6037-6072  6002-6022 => -0.1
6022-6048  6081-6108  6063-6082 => 0.4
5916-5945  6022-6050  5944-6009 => -0.4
